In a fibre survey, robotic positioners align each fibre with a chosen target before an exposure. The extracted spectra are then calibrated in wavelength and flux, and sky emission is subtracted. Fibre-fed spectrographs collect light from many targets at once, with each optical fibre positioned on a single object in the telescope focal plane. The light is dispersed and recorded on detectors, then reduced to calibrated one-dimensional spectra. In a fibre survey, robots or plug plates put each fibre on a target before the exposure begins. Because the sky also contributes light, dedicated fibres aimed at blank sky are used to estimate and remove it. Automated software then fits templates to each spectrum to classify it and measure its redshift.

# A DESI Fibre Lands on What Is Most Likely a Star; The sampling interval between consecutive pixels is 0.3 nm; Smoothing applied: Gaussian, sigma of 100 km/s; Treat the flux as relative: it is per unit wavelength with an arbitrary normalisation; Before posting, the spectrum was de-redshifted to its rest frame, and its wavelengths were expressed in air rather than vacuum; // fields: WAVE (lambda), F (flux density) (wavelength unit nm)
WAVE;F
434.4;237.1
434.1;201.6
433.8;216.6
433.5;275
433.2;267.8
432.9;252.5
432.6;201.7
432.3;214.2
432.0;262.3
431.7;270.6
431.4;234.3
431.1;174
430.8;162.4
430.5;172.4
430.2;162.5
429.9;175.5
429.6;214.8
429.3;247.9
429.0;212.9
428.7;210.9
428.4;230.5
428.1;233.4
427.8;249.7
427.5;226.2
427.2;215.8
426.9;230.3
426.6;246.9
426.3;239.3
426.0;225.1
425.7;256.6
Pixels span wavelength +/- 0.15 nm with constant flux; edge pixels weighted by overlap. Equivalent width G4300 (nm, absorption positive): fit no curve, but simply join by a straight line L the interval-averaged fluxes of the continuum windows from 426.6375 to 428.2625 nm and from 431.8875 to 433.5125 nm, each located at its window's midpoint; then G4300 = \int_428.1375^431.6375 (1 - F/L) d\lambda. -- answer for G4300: 0.506 nm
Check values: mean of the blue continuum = 232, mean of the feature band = 203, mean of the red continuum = 243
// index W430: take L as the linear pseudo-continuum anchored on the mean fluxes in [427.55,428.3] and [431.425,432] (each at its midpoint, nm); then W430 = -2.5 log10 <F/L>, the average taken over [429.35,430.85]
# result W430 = 0.34 mag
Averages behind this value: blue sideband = 239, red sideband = 261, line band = 183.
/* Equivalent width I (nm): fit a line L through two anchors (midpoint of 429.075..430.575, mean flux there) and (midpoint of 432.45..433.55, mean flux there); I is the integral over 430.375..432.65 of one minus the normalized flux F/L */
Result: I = 0.12 nm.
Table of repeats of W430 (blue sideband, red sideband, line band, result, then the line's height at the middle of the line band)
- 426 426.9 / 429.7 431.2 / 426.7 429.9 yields -0.096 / 207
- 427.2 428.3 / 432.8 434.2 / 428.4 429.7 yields 0.061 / 236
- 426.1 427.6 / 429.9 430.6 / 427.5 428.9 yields -0.115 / 207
